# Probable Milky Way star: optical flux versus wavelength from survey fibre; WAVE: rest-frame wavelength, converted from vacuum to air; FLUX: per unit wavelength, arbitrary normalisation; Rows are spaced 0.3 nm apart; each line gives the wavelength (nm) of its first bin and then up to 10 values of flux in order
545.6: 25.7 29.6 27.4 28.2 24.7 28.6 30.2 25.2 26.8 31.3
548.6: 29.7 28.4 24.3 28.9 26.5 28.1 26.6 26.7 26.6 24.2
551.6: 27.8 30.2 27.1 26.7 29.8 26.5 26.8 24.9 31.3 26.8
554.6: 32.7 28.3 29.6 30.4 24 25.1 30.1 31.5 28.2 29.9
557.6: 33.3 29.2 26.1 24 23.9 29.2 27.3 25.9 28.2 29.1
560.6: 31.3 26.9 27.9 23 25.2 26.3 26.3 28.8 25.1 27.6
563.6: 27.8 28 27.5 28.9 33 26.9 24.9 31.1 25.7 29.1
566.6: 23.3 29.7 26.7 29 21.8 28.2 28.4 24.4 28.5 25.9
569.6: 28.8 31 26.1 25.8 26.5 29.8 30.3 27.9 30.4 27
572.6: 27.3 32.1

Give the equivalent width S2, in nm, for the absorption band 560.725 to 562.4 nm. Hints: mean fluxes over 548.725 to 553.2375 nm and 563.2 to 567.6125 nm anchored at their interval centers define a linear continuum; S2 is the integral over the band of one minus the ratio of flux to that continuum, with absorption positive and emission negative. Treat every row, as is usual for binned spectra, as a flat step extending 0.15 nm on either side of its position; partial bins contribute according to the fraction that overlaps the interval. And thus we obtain 0.11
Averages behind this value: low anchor 27.2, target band 26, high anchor 27.9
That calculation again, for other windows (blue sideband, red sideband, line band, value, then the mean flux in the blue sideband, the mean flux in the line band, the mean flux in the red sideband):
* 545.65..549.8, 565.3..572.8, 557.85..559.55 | 0.08 nm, 27.8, 26.5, 27.6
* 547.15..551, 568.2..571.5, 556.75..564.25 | 0.06 nm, 27.7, 27.5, 27.7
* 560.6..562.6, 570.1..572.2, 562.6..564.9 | -0.12 nm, 26.4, 28.2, 28.1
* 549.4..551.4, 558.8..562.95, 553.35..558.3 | -0.33 nm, 26.8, 28.8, 27.2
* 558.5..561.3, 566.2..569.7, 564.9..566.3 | -0.02 nm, 27.5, 27.6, 26.9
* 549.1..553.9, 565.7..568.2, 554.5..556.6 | -0.12 nm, 27.1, 28.6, 26.9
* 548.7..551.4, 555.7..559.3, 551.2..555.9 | -0.12 nm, 26.8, 28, 27.9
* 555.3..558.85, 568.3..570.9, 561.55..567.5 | 0.04 nm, 28.1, 27.4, 27.3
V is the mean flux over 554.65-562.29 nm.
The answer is 27.8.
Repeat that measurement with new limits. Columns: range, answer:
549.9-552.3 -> 27.2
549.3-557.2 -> 27.9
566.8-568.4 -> 27.1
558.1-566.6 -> 27.3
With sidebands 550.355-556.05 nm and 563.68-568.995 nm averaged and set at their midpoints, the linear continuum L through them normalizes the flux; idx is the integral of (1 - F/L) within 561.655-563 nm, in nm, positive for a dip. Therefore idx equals 0.052 nm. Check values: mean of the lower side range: 27.7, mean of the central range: 26.5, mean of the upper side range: 27.5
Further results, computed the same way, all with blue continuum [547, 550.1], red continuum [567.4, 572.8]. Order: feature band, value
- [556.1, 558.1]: -0.145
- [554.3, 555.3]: -0.066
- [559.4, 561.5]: 0.001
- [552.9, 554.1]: 0.026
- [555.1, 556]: 0.004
